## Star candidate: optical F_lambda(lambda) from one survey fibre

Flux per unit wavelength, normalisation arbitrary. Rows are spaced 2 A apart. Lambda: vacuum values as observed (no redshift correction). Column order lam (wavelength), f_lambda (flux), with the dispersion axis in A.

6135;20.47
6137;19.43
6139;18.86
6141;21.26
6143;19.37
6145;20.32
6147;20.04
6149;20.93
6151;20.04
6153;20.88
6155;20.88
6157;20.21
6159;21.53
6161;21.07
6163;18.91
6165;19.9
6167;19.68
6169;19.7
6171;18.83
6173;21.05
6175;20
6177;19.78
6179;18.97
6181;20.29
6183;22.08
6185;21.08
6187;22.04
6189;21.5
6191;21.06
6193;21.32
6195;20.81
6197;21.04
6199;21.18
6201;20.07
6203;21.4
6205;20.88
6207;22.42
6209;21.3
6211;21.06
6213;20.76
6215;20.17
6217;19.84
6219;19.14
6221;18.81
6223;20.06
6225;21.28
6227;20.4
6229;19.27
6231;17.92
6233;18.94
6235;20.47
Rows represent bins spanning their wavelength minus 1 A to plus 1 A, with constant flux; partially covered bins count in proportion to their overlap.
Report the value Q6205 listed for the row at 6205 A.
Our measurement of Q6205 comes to 20.88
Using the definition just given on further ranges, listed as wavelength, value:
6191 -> 21.06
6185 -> 21.08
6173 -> 21.05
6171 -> 18.83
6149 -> 20.93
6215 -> 20.17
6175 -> 20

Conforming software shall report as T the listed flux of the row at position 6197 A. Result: 21.04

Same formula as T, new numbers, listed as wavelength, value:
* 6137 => 19.43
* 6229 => 19.27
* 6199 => 21.18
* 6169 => 19.7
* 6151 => 20.04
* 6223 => 20.06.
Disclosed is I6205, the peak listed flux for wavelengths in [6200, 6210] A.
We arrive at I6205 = 22.42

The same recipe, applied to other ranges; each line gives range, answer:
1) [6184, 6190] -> 22.04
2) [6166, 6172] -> 19.7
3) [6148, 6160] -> 21.53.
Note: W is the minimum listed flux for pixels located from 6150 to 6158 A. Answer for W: 20.04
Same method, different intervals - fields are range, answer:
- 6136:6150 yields 18.86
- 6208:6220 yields 19.14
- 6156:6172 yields 18.83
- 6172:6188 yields 18.97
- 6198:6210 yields 20.07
